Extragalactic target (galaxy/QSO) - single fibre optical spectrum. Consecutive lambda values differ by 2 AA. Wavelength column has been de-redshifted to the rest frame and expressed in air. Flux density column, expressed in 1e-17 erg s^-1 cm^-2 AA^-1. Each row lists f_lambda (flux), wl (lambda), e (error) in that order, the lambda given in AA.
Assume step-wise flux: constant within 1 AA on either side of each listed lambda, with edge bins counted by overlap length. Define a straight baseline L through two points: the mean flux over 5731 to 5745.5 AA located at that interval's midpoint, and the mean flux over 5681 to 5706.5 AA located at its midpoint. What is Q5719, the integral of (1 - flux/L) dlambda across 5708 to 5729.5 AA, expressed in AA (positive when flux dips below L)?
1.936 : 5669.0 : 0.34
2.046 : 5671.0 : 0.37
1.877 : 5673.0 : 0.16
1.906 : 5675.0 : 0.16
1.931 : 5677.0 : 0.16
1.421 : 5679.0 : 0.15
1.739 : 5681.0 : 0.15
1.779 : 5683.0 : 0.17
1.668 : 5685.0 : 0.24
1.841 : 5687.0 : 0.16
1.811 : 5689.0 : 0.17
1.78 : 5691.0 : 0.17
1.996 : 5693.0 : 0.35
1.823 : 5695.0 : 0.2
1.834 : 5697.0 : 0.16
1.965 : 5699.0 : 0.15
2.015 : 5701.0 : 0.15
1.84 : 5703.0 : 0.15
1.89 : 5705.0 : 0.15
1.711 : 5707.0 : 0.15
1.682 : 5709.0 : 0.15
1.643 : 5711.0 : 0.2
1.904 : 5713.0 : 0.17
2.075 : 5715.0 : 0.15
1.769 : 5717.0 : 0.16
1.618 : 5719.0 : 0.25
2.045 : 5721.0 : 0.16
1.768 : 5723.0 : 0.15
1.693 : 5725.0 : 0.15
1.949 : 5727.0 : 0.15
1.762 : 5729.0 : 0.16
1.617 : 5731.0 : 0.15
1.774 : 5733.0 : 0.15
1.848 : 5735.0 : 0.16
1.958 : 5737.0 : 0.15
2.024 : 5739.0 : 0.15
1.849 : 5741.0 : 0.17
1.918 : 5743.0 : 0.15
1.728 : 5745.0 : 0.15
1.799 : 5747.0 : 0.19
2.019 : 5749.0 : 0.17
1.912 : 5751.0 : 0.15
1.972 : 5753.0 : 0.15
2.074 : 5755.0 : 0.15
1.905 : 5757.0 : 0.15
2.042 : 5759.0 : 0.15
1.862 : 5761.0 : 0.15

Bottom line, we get 0.5 AA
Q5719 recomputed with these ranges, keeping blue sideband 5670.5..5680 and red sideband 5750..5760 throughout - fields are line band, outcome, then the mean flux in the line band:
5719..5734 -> 1.06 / 1.79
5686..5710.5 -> 0.33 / 1.84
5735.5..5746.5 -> 0.36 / 1.89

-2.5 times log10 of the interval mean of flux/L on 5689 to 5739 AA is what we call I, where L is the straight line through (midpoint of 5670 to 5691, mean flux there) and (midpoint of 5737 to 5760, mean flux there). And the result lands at 0.02 mag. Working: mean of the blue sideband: 1.8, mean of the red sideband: 1.93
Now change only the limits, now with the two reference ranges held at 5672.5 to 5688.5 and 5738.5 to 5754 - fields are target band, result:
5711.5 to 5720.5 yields 0.00 mag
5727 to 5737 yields 0.05 mag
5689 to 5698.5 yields -0.04 mag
